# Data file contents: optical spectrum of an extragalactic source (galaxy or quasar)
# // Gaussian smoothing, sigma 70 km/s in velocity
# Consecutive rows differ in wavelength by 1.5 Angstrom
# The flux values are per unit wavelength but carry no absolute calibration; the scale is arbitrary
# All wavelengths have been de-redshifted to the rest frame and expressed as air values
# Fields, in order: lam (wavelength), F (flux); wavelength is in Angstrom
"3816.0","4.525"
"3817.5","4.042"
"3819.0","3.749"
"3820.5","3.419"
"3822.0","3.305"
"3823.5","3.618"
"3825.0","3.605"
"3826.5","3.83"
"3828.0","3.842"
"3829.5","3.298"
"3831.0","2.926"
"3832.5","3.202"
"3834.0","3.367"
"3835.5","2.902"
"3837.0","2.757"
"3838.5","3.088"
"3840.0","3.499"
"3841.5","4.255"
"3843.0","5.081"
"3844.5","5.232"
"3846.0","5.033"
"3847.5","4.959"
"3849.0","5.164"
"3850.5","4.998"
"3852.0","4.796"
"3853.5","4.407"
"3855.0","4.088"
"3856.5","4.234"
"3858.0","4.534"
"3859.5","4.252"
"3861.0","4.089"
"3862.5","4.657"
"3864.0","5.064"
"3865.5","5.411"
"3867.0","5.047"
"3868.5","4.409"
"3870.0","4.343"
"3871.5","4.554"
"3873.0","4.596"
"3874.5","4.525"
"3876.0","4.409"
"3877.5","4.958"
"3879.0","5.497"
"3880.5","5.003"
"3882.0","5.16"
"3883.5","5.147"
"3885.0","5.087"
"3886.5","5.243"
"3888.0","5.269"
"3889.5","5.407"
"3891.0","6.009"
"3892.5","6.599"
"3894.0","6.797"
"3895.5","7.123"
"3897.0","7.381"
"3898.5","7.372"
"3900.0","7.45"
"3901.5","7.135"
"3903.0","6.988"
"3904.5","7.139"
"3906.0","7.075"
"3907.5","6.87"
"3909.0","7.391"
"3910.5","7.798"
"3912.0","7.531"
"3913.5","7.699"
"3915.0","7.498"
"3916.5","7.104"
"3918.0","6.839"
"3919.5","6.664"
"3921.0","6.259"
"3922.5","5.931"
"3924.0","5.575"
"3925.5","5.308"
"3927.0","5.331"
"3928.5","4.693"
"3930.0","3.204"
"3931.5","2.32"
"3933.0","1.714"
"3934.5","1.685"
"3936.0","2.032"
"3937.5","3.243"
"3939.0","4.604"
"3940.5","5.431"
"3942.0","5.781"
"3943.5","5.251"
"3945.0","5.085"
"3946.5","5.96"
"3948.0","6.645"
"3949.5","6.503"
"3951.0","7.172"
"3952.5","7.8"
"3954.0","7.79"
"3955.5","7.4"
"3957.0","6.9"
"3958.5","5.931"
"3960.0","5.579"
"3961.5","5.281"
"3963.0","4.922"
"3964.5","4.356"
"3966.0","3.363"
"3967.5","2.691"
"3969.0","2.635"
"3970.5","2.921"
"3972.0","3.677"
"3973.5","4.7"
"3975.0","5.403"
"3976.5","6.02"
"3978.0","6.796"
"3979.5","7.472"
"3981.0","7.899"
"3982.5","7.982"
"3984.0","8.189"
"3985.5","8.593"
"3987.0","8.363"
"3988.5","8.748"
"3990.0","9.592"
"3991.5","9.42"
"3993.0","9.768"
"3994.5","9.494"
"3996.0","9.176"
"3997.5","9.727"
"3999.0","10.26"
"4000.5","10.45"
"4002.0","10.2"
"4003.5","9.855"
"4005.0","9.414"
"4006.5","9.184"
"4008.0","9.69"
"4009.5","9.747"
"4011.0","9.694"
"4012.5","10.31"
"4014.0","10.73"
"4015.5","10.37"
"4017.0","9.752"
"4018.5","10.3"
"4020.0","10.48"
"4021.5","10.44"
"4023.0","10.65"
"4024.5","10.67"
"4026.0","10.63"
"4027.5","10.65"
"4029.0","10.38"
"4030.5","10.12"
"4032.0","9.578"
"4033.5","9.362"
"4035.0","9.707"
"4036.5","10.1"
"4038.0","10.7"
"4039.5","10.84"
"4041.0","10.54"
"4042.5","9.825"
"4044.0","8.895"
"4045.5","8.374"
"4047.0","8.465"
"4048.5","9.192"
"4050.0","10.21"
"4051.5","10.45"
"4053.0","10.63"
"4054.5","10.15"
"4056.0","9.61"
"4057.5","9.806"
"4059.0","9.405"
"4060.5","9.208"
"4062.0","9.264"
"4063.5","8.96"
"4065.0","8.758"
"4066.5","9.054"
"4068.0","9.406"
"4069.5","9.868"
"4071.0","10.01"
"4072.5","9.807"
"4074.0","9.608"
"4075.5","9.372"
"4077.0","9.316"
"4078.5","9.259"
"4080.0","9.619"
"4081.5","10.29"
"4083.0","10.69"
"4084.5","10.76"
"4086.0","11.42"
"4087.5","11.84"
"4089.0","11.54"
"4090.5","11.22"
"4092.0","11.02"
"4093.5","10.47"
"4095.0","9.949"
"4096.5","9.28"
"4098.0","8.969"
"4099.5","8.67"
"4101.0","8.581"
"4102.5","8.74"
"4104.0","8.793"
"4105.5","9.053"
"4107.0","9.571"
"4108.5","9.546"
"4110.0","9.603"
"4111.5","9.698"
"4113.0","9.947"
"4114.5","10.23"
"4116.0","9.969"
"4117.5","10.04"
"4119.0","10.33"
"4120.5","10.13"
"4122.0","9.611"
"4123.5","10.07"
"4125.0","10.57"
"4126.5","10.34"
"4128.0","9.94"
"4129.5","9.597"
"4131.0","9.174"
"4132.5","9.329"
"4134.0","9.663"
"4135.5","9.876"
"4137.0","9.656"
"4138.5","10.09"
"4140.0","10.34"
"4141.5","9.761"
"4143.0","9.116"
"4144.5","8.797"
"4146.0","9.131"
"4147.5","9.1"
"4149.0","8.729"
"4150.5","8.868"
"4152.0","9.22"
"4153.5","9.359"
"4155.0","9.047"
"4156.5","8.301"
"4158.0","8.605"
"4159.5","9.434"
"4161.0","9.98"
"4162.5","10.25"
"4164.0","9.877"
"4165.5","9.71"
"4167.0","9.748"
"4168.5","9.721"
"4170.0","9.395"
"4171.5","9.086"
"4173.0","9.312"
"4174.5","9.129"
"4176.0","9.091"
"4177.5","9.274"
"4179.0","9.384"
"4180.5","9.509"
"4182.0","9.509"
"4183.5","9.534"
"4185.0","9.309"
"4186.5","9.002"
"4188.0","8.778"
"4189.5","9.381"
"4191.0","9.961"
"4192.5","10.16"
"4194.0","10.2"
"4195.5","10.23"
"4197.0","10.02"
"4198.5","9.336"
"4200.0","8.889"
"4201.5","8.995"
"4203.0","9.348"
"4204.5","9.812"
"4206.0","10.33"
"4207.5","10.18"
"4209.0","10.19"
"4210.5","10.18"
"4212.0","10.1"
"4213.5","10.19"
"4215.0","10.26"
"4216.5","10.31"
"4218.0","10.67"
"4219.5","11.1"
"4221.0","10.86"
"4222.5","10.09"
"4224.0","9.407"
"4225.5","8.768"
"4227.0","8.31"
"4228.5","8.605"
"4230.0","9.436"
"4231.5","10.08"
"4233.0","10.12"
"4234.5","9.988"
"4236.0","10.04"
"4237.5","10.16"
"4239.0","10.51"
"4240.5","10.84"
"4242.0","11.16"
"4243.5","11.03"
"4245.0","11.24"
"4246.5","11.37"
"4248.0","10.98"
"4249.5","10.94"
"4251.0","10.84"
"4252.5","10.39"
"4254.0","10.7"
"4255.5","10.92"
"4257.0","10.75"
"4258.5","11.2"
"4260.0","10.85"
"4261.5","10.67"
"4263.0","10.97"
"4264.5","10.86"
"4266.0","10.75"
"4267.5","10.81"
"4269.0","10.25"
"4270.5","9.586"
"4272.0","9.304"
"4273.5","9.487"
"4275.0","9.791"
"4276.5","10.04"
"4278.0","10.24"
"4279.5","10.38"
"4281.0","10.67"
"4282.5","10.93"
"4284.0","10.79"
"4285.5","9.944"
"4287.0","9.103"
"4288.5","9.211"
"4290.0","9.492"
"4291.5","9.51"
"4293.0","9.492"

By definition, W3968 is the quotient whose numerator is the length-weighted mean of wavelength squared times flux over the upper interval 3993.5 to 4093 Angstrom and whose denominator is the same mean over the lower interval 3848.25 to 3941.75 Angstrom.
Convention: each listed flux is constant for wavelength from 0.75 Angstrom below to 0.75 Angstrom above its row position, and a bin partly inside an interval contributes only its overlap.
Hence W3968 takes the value 1.99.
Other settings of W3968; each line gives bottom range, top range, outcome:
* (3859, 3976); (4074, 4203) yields 1.97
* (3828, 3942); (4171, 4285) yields 2.33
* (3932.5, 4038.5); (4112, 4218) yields 1.37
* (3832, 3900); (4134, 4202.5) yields 2.23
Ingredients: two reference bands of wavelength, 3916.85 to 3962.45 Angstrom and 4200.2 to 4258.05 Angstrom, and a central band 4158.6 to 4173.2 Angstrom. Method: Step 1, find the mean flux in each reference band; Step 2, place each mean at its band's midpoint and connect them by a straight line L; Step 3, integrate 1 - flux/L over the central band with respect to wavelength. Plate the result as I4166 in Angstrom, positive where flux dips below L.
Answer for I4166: -0.78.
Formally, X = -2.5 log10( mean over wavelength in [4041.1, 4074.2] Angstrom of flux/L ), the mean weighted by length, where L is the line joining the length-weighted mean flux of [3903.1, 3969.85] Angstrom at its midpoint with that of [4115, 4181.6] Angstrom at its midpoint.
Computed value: -0.21 mag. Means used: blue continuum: 5.56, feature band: 9.52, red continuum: 9.54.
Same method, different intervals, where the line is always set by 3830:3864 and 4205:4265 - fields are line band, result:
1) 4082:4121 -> -0.21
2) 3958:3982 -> 0.23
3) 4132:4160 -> -0.04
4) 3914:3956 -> 0.04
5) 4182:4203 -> 0.02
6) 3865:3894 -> -0.09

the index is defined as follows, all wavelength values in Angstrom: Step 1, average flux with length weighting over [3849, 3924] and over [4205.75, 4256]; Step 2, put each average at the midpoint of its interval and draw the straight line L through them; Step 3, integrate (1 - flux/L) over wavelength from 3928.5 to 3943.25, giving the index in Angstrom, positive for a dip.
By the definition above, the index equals 6.8 Angstrom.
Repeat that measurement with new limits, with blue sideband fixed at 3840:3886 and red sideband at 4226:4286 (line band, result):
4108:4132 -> -4.2 Angstrom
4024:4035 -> -4.6 Angstrom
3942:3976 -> 4.0 Angstrom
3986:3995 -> -3.6 Angstrom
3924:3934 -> 3.2 Angstrom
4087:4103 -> -3.9 Angstrom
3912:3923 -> -2.8 Angstrom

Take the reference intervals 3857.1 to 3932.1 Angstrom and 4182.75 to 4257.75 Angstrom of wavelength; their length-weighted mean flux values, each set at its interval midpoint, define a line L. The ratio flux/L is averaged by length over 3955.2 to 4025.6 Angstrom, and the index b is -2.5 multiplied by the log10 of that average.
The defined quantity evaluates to -0.13 mag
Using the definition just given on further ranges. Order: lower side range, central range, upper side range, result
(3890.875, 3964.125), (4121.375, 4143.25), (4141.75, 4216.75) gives -0.11 mag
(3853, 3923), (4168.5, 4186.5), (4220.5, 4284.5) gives 0.01 mag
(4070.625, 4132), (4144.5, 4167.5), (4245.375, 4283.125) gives 0.10 mag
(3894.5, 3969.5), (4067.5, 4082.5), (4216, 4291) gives -0.24 mag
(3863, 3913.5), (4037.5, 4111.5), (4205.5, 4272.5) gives -0.18 mag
